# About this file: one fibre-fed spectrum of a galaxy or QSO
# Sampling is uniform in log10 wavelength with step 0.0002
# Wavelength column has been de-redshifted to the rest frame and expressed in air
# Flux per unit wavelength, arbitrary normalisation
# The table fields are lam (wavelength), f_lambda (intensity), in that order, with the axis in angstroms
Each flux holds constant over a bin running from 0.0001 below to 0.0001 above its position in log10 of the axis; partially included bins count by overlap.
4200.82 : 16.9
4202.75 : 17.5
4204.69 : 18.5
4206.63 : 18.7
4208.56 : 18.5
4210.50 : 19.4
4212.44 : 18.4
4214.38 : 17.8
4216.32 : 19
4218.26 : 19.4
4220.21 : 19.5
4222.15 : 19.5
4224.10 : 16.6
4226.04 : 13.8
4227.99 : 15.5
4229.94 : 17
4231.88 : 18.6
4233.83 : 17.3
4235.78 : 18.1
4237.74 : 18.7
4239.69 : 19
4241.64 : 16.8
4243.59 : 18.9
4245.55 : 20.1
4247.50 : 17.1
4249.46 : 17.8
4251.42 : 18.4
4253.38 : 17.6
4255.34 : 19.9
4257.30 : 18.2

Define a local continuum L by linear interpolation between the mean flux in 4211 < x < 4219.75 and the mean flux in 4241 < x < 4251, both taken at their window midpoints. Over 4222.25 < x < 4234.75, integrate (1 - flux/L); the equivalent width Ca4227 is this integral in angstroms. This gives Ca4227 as 1.2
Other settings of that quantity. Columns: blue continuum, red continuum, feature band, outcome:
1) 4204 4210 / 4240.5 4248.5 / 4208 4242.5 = 1.0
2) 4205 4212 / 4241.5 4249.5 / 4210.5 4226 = 0.3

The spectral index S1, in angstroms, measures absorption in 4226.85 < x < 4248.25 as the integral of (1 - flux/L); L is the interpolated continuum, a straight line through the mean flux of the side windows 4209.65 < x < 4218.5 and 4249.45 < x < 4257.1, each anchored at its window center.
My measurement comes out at 0.8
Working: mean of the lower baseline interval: 18.7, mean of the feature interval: 17.9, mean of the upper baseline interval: 18.5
